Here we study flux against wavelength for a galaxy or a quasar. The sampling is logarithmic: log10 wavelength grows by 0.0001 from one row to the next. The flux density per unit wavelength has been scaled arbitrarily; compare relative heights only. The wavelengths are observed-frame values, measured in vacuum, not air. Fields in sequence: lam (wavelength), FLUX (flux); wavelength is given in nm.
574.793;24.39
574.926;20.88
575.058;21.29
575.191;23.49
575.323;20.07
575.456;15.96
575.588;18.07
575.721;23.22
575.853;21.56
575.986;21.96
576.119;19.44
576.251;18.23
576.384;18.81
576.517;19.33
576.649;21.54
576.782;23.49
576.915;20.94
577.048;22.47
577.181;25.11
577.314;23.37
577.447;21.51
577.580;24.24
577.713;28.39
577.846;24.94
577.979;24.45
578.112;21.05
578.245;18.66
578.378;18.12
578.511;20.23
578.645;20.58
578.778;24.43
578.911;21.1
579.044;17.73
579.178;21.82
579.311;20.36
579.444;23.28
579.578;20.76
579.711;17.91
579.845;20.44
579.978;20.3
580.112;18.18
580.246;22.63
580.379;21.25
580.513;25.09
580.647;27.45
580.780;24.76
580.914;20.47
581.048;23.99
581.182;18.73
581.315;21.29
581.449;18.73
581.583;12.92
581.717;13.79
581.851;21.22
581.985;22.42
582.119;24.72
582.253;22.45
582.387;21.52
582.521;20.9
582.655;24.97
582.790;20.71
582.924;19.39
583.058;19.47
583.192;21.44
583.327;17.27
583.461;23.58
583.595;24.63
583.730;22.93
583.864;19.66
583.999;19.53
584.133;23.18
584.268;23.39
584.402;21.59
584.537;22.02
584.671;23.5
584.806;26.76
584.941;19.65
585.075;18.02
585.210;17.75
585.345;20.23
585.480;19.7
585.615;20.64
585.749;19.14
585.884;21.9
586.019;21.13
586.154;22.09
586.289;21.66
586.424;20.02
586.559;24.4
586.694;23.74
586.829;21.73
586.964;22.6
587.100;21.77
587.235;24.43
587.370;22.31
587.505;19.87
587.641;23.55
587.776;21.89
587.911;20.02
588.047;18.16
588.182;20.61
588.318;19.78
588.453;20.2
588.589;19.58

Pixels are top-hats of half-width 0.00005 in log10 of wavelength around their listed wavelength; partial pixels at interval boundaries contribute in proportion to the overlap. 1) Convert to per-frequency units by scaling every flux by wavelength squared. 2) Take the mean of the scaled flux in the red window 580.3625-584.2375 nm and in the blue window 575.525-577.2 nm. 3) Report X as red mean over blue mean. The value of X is 1.04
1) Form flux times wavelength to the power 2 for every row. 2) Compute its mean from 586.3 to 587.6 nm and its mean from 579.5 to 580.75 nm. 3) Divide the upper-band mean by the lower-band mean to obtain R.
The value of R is 1.05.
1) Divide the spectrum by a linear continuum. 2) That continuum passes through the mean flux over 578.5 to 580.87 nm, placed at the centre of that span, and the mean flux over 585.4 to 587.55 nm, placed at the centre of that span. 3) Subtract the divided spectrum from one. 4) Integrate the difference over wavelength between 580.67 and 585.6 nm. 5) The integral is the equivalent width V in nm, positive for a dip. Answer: 0.13 nm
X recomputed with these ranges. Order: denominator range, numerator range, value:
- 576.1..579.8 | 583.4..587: 1.03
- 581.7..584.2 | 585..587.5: 1.00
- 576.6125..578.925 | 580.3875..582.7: 0.97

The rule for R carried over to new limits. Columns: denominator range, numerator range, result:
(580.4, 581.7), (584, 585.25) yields 1.04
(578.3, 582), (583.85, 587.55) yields 1.06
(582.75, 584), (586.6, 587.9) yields 1.08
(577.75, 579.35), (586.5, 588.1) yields 1.07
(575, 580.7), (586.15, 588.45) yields 1.04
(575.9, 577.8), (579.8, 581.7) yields 0.96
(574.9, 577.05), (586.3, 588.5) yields 1.09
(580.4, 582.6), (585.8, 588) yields 1.05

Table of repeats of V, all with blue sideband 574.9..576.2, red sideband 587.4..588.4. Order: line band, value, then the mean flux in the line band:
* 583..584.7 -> -0.09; 21.7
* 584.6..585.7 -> -0.01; 20.8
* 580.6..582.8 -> -0.06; 21.2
